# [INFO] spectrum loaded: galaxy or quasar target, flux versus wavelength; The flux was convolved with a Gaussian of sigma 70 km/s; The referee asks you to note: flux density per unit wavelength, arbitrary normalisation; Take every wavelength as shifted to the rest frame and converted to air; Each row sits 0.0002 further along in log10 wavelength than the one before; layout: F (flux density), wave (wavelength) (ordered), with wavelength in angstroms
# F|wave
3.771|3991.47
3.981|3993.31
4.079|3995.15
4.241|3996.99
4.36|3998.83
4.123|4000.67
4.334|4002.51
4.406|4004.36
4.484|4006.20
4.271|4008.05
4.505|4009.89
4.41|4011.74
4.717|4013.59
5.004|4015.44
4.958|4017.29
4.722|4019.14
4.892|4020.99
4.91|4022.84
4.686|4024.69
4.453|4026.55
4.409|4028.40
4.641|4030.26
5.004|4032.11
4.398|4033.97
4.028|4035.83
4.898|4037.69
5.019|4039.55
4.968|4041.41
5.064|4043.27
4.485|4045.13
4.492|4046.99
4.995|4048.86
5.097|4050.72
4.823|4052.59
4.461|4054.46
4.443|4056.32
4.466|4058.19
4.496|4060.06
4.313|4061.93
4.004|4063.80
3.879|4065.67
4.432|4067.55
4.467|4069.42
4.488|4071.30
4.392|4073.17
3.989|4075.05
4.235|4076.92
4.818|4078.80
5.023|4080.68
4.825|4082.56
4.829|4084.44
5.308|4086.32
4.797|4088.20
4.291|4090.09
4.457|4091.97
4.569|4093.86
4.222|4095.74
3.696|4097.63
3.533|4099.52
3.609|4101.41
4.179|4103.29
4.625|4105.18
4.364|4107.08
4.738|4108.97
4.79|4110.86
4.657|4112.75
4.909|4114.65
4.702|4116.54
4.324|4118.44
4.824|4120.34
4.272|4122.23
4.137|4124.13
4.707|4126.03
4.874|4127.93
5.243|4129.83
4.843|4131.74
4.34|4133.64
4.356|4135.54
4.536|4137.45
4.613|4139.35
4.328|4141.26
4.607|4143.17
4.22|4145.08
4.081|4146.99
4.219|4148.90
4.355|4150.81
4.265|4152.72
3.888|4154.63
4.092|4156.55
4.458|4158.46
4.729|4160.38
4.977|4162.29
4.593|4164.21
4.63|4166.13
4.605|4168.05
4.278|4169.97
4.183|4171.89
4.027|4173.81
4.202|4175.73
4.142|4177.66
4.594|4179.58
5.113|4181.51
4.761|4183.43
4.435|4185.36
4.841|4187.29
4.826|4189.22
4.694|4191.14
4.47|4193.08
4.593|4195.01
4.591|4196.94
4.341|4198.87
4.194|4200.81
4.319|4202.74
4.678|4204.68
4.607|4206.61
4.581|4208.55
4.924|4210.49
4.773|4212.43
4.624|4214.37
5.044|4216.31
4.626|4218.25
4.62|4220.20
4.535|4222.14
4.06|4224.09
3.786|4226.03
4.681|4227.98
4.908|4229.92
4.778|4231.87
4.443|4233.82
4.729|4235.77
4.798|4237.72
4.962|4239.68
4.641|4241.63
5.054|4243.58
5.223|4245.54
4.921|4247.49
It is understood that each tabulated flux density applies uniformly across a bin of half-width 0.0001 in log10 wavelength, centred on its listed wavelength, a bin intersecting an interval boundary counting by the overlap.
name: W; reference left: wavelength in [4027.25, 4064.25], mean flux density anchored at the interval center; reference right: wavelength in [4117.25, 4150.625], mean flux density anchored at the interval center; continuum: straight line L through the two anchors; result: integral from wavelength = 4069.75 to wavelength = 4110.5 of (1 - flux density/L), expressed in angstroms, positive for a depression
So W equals 1.2 angstroms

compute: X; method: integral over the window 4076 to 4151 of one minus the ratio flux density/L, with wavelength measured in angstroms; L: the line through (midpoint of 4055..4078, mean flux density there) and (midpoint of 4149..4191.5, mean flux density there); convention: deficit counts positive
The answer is -2.0 angstroms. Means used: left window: 4.31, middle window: 4.5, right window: 4.48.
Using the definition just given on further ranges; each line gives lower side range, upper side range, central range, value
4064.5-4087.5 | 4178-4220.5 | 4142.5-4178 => 2.06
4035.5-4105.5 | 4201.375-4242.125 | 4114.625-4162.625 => 0.73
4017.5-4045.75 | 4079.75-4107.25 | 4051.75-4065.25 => 0.54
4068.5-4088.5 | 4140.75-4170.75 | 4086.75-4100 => 0.90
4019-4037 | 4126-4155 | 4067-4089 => -0.42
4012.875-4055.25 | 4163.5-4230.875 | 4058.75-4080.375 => 1.65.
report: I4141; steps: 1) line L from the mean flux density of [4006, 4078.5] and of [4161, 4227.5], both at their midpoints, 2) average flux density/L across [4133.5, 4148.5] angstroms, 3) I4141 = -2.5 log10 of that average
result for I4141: 0.04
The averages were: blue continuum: 4.58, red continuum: 4.54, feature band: 4.38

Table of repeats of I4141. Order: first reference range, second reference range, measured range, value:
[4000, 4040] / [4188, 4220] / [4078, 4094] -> -0.04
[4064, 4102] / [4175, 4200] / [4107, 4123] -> -0.05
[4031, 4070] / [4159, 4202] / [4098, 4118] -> 0.04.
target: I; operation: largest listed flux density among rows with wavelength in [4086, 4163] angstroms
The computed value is 5.308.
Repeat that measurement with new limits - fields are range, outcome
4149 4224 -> 5.113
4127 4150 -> 5.243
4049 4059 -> 5.097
